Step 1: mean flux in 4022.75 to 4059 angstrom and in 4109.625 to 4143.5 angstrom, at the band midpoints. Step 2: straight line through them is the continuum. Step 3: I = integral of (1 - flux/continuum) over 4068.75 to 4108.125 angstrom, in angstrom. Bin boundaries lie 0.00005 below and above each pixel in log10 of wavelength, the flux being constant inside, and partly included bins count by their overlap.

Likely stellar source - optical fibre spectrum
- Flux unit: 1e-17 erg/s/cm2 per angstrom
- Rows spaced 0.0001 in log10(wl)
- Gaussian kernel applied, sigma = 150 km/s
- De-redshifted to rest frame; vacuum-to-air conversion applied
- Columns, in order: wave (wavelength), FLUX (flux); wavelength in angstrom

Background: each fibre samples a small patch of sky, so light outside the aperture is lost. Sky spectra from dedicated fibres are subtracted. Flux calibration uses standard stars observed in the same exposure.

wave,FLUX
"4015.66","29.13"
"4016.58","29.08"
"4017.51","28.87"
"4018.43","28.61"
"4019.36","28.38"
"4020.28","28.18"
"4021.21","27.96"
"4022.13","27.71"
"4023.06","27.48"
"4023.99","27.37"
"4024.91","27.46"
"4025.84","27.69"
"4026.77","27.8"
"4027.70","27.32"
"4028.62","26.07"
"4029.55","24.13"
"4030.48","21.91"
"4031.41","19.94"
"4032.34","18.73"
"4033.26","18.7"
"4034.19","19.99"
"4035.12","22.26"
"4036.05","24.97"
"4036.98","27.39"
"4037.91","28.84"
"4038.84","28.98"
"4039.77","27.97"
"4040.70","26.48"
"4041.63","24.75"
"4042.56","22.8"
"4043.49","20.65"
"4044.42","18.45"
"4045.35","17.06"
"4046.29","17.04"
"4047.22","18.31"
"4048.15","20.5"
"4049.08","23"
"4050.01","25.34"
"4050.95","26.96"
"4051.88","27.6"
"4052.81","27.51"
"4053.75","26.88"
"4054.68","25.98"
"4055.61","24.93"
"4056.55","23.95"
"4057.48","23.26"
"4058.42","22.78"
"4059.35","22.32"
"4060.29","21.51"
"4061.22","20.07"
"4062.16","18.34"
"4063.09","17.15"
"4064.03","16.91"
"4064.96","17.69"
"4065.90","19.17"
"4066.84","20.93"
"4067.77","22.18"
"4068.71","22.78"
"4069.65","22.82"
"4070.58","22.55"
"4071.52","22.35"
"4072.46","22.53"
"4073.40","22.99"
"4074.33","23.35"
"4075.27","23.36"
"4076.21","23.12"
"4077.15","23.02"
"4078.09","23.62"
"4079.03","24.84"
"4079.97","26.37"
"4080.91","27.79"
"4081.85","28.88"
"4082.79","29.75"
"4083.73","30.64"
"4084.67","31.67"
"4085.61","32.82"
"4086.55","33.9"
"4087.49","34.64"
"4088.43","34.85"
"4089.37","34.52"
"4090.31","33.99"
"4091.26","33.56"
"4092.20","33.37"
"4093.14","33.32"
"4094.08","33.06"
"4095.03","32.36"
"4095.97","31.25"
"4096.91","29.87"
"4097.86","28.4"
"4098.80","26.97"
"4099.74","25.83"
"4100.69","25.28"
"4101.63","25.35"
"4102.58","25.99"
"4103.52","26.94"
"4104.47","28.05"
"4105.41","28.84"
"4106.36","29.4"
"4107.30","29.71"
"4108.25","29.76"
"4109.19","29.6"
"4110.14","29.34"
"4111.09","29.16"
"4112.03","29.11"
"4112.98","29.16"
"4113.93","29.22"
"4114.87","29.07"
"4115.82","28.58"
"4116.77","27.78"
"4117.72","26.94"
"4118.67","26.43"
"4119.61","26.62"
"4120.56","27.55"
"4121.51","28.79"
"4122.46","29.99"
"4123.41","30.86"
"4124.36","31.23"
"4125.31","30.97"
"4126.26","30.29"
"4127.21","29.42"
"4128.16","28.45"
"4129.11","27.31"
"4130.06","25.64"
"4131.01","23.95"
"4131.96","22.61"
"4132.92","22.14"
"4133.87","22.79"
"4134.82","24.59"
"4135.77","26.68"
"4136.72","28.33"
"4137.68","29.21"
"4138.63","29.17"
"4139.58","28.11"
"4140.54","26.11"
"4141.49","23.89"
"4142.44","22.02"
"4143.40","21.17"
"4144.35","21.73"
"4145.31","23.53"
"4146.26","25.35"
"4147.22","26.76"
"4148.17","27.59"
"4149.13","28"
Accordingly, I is -3.62 angstrom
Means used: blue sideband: 24.1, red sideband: 27.4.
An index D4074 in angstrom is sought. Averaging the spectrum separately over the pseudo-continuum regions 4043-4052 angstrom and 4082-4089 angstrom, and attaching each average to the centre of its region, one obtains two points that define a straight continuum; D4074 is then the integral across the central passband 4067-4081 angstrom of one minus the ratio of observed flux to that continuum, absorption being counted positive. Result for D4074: 2.7 angstrom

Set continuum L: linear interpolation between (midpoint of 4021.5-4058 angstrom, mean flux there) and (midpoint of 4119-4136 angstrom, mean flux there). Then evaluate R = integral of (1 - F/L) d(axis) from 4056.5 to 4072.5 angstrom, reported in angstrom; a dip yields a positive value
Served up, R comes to 2.6 angstrom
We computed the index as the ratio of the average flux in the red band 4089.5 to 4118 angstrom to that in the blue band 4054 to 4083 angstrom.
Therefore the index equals 1.29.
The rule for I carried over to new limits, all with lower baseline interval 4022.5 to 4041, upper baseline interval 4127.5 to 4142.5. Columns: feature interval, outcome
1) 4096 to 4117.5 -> -2.2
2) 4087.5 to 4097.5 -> -2.9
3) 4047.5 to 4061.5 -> 0.6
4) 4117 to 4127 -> -1.2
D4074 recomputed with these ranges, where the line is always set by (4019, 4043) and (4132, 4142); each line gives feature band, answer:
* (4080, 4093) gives -3.3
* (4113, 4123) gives -0.9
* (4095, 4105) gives -0.7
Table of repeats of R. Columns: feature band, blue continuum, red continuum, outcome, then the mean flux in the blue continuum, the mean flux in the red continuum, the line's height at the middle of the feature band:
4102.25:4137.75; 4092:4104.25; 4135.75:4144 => -0.6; 29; 26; 27.4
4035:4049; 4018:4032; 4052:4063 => 1.0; 26.4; 23.3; 24.8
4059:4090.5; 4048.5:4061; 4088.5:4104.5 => 2.7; 24.6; 30.1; 27.2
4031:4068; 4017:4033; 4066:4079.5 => 3.0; 26.1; 22.8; 24.4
